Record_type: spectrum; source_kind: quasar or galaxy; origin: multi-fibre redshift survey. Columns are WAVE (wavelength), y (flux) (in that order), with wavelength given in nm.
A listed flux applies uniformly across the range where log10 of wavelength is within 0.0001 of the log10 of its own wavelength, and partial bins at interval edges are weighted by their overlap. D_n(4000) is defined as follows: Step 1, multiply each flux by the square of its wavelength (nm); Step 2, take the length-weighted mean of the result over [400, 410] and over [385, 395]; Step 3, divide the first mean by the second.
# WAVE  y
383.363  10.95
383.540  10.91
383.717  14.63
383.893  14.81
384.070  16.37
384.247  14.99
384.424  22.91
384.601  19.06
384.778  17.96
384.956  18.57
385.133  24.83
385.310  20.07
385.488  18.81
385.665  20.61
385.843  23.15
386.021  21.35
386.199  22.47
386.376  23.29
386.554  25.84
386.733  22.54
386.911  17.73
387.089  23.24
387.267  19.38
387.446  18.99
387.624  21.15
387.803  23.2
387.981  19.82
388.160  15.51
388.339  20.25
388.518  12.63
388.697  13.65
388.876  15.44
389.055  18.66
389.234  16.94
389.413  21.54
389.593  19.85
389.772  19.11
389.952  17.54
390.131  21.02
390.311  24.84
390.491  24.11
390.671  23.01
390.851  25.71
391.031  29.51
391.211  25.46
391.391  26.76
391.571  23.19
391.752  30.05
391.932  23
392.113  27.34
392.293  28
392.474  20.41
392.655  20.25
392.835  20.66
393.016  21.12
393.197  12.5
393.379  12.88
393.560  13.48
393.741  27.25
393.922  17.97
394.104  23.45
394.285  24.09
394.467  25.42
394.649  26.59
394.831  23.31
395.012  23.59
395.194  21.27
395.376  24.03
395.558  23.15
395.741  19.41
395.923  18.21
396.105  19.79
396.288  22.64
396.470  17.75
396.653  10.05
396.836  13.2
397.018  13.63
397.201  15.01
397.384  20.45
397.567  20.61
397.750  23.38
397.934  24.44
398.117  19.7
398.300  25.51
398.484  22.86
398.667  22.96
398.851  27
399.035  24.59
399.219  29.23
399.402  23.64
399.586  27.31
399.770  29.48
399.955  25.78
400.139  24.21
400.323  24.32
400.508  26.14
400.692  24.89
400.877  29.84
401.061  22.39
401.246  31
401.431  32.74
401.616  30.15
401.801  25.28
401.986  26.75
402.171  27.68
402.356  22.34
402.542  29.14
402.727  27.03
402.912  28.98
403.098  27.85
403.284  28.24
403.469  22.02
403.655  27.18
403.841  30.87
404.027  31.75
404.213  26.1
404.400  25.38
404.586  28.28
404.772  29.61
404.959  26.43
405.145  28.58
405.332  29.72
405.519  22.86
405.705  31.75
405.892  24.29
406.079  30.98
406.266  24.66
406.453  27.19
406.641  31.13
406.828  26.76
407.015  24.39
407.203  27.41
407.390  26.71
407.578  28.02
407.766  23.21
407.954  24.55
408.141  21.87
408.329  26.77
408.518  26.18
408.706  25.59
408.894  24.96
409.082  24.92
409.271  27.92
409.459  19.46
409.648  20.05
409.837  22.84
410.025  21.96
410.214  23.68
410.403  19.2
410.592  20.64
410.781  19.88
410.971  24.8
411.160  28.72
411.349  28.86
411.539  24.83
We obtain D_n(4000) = 1.3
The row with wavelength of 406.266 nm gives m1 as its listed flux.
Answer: 24.66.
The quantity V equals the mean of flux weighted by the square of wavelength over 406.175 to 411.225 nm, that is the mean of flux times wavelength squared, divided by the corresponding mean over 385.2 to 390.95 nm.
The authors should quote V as 1.33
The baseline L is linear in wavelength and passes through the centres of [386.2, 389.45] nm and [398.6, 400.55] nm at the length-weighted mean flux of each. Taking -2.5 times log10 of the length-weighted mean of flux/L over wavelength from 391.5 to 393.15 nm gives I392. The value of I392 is -0.08 mag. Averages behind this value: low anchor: 19.5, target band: 23.5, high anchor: 25.9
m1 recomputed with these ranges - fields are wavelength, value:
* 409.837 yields 22.84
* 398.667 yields 22.96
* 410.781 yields 19.88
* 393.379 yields 12.88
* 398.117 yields 19.7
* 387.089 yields 23.24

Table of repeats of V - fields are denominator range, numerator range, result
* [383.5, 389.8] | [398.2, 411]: 1.48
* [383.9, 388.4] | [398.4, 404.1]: 1.42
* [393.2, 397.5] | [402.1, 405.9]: 1.46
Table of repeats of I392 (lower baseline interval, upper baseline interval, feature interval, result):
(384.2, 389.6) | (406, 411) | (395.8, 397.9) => 0.23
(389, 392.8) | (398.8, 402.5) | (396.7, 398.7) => 0.28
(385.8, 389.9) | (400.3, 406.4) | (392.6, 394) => 0.23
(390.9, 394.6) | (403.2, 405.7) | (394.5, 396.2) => 0.07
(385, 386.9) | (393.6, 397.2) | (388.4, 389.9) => 0.24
